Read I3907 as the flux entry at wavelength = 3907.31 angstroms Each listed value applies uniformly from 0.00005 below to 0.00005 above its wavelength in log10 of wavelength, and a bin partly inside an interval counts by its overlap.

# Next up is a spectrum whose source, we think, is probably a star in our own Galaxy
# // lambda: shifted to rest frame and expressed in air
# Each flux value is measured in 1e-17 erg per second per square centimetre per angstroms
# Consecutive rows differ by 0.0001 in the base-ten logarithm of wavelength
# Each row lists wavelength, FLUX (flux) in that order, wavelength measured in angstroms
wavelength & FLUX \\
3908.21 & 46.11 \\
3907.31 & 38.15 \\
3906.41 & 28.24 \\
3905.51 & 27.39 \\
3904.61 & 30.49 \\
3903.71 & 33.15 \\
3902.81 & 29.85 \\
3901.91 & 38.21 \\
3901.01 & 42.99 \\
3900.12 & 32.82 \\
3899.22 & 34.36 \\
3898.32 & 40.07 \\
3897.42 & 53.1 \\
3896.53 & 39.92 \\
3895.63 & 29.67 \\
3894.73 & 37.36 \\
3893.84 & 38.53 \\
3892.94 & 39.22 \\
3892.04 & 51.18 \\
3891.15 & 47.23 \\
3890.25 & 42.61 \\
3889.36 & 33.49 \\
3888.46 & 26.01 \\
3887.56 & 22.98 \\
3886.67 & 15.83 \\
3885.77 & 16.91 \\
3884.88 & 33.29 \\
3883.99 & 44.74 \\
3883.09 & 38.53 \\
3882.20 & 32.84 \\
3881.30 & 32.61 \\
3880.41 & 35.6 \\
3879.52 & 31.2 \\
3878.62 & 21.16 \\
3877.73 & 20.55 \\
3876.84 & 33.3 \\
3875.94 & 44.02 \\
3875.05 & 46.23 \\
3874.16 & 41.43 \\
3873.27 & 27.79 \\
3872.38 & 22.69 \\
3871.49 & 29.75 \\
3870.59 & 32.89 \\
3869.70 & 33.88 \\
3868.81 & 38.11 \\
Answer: 38.15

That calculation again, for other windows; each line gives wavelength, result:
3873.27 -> 27.79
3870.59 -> 32.89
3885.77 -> 16.91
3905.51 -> 27.39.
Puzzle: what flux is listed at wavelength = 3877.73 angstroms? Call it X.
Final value 20.55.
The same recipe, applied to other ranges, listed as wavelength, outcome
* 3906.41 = 28.24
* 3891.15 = 47.23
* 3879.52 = 31.2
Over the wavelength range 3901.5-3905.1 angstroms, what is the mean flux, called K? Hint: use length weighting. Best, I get 32.8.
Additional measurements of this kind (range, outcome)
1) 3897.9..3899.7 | 37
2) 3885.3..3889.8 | 23.1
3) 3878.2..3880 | 26.4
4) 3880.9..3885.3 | 36.4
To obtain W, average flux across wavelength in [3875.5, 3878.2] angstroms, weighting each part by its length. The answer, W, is 32.5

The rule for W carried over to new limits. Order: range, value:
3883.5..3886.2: 31.9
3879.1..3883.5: 34.2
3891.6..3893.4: 45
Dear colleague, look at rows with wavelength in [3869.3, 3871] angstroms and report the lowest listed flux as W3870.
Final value 32.89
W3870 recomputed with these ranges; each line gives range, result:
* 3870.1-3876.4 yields 22.69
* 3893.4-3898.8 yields 29.67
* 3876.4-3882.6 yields 20.55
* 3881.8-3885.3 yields 32.84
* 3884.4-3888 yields 15.83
